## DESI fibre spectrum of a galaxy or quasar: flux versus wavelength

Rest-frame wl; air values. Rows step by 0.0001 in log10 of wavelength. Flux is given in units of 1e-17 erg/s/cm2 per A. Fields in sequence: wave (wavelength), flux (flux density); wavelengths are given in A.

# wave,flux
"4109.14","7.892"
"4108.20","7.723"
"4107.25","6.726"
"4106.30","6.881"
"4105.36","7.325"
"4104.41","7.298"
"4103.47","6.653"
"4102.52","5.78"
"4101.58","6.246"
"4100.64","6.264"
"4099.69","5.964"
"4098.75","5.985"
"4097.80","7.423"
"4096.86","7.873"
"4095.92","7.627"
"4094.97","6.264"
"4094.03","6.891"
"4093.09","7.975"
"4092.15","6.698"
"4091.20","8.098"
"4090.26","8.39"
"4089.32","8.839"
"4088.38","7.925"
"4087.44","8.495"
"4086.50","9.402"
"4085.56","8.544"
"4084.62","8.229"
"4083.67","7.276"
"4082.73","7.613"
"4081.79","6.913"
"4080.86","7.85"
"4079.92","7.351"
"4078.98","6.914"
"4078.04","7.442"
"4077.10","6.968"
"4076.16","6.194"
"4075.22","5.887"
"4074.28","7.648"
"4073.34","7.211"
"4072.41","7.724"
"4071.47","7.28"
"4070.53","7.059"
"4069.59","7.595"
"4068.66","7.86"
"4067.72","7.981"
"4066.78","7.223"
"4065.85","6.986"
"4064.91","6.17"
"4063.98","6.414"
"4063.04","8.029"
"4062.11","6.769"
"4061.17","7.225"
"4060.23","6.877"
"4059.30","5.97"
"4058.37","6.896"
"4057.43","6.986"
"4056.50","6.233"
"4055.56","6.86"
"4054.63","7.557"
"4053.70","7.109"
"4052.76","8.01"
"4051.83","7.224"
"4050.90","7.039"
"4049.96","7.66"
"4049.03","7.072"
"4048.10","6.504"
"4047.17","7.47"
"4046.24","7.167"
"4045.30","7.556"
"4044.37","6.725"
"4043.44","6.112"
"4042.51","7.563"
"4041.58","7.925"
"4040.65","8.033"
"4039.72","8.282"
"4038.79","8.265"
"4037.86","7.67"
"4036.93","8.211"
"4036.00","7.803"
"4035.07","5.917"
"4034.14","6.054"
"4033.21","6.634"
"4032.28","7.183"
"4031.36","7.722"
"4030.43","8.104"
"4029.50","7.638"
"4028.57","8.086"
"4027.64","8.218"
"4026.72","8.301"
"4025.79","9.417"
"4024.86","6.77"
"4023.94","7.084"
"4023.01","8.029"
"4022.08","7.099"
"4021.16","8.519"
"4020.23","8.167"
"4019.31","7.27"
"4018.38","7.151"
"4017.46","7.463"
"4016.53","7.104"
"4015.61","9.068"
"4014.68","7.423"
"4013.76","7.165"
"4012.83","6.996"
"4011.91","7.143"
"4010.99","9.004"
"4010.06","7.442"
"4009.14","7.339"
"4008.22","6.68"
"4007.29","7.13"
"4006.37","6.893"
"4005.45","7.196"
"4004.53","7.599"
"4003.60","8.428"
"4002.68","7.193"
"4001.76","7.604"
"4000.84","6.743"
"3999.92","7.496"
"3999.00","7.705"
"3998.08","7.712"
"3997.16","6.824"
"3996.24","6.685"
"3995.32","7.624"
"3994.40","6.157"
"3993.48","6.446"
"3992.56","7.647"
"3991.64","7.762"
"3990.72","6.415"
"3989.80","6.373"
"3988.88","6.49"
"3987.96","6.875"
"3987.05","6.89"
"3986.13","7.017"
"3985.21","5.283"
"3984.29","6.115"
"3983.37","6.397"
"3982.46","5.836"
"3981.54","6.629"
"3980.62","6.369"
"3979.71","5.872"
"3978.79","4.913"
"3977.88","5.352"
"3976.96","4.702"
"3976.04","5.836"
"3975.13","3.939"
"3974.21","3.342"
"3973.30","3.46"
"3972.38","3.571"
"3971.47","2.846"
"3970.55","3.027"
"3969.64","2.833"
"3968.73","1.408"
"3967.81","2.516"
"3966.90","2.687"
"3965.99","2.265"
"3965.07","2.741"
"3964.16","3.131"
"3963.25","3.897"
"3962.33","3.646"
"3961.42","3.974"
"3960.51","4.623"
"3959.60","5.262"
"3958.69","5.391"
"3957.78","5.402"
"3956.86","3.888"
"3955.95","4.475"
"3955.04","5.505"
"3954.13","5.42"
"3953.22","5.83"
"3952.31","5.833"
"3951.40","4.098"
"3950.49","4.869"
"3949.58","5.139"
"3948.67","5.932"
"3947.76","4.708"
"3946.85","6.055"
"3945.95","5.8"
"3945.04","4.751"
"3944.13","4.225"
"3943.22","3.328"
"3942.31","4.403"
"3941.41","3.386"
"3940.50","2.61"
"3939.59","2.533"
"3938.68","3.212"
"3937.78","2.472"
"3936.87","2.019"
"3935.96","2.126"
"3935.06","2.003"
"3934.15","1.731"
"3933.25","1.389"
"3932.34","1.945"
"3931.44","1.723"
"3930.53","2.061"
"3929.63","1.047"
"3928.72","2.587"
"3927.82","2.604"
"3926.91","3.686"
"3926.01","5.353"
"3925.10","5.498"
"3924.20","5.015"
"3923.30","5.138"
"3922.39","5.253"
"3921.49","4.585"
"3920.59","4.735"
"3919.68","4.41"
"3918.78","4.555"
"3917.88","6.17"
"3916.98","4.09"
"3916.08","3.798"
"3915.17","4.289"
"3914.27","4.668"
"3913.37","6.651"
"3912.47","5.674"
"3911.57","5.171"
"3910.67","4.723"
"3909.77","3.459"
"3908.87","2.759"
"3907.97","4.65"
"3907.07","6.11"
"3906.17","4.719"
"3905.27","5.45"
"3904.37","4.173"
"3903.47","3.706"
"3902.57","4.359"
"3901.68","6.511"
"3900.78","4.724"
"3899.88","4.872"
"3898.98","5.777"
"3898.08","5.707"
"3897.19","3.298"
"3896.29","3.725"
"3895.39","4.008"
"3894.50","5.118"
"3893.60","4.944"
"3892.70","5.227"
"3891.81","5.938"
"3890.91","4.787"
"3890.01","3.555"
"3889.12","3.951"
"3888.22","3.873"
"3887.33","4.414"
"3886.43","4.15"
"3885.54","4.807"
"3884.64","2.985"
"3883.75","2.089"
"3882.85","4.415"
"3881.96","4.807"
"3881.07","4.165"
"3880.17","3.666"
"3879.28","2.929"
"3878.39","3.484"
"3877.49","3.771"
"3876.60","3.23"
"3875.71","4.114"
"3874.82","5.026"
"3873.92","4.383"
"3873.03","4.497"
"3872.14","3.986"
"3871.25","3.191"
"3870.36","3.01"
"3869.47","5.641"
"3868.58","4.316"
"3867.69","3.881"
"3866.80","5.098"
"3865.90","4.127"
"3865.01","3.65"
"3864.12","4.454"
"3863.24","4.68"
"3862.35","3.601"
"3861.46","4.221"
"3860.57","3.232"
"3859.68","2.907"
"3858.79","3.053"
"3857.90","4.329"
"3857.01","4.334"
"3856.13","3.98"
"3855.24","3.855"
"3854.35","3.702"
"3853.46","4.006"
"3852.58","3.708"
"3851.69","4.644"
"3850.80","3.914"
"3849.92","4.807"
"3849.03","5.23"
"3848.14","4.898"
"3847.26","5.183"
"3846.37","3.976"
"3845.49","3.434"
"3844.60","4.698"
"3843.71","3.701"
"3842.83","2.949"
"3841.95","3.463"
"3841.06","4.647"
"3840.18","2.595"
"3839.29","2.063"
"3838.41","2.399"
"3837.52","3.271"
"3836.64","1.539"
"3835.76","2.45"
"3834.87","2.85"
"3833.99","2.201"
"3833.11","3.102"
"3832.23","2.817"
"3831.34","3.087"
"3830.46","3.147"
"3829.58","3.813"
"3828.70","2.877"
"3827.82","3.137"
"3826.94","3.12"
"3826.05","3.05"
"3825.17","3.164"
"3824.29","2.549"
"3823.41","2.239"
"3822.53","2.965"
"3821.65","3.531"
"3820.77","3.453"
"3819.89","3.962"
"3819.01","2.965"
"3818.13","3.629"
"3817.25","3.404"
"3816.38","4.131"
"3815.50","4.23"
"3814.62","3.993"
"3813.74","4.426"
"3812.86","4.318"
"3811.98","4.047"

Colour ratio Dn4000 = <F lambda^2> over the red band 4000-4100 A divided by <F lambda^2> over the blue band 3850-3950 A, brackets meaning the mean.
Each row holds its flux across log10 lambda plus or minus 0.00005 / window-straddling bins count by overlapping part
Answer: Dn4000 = 1.95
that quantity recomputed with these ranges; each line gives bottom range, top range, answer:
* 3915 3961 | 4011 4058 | 1.93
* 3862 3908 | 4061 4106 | 1.85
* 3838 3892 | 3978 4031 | 1.95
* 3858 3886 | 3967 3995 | 1.42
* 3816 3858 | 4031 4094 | 2.37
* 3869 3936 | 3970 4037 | 1.72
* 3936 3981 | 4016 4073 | 1.86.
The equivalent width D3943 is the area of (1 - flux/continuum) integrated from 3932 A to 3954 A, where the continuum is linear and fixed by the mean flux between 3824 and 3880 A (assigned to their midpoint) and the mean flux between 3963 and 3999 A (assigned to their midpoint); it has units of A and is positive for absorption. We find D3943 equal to 4.5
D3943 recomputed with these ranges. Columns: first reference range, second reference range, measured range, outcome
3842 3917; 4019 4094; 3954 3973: 6.8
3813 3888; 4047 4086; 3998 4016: -3.7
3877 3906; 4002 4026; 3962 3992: 8.6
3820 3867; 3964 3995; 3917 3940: 5.5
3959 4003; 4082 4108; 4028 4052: -3.8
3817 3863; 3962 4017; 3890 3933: 1.7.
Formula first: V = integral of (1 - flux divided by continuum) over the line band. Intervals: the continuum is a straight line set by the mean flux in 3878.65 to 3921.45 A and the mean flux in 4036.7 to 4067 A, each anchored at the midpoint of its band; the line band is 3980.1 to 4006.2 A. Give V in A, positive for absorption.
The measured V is -3.1 A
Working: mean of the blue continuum 4.52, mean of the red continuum 7.2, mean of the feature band 6.91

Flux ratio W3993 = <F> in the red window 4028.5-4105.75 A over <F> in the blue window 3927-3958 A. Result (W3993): 2.0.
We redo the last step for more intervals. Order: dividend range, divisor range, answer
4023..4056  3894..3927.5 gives 1.57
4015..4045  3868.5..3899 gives 1.82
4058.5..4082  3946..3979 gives 1.67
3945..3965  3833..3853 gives 1.36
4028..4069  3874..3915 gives 1.63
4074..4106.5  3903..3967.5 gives 1.78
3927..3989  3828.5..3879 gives 1.10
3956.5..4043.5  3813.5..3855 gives 1.84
